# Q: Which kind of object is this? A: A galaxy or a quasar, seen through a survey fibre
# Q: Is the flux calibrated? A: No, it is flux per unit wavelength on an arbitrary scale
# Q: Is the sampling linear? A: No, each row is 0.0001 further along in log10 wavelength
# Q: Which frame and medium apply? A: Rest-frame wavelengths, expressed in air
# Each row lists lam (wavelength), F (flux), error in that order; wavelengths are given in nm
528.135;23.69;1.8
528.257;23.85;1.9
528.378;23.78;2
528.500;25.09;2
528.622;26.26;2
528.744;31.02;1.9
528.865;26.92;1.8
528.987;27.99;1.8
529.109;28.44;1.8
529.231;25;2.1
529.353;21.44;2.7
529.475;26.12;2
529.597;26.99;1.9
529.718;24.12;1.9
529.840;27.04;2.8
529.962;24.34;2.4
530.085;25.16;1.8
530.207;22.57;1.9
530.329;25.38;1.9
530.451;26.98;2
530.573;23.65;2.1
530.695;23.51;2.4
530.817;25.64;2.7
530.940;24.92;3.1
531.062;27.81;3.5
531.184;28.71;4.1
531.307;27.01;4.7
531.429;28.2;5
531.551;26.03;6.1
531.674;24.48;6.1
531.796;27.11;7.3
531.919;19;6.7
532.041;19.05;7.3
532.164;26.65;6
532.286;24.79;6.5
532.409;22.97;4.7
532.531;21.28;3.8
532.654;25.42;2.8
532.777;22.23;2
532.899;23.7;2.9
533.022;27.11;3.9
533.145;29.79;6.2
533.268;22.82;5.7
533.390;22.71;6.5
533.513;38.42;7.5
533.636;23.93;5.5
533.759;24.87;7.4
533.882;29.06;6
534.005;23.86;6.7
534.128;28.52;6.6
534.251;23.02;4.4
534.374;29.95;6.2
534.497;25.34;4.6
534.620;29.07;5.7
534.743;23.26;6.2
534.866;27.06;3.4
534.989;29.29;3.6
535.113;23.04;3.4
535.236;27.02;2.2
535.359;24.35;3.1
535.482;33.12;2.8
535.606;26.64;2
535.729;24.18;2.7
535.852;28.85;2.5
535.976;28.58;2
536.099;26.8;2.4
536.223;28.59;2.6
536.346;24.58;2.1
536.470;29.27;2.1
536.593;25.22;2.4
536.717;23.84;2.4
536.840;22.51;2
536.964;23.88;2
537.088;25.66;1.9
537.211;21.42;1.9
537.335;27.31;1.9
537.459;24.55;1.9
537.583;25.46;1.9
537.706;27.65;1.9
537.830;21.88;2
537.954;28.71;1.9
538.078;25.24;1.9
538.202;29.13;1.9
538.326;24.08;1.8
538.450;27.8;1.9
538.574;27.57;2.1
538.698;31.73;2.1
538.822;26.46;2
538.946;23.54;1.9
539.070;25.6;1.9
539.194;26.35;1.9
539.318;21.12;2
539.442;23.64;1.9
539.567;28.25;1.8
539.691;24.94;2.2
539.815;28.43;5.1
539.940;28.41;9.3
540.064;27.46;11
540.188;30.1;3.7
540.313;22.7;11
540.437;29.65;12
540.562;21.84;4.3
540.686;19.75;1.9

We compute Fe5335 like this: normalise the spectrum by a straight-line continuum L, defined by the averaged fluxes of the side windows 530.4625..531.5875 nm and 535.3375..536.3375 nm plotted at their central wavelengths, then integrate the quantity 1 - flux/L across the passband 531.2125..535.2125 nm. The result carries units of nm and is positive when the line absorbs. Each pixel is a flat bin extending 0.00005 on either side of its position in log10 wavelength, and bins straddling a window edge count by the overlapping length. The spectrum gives 0.18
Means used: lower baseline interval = 26.2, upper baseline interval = 27.6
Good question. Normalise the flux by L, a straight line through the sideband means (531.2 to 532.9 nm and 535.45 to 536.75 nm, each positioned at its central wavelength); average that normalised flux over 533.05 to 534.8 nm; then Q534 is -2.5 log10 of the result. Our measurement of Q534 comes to -0.05 mag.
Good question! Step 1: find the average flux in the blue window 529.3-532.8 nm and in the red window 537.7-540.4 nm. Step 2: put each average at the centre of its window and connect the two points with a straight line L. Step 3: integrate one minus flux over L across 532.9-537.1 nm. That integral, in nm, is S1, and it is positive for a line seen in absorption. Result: -0.16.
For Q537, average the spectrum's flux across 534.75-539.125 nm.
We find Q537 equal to 26.3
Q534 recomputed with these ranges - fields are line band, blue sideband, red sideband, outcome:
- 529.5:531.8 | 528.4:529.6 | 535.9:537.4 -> 0.020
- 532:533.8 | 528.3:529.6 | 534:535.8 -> 0.057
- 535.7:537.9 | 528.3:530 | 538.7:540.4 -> 0.023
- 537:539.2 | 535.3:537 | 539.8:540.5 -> 0.041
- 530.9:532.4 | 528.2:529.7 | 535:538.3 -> 0.034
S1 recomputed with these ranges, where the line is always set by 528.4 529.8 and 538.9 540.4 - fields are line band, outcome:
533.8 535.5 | -0.04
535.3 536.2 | -0.05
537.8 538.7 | -0.03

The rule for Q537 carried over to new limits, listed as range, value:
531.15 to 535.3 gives 25.7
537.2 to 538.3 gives 25.8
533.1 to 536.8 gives 26.8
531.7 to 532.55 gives 23.1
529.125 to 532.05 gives 25.2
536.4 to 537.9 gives 24.9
